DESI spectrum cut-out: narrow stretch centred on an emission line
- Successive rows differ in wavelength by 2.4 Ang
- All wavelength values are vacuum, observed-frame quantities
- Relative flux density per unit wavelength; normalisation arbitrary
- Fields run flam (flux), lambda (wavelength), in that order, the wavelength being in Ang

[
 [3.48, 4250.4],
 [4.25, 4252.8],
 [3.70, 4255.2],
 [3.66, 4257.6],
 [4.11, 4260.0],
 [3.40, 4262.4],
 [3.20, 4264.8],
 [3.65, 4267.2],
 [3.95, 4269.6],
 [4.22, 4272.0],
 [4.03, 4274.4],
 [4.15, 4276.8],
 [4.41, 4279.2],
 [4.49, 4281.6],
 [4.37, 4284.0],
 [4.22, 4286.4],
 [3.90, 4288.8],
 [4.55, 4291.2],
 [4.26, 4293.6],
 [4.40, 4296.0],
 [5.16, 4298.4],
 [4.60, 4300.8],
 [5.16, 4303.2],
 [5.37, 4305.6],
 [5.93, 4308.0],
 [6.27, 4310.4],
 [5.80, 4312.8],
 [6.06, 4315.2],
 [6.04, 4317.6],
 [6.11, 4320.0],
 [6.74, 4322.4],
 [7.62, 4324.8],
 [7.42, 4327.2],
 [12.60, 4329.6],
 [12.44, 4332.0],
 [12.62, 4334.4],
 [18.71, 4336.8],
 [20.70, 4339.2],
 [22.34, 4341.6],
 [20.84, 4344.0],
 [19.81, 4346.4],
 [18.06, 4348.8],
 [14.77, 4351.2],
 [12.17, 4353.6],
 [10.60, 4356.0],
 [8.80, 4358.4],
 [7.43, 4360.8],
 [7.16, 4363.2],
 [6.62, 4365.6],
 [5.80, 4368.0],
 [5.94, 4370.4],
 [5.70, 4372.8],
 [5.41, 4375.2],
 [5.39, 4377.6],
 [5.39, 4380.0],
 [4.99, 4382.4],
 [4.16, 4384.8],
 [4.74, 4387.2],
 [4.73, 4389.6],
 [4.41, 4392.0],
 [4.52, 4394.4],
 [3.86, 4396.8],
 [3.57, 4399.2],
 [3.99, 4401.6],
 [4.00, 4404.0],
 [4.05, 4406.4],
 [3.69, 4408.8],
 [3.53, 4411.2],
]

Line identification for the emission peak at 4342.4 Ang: C IV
